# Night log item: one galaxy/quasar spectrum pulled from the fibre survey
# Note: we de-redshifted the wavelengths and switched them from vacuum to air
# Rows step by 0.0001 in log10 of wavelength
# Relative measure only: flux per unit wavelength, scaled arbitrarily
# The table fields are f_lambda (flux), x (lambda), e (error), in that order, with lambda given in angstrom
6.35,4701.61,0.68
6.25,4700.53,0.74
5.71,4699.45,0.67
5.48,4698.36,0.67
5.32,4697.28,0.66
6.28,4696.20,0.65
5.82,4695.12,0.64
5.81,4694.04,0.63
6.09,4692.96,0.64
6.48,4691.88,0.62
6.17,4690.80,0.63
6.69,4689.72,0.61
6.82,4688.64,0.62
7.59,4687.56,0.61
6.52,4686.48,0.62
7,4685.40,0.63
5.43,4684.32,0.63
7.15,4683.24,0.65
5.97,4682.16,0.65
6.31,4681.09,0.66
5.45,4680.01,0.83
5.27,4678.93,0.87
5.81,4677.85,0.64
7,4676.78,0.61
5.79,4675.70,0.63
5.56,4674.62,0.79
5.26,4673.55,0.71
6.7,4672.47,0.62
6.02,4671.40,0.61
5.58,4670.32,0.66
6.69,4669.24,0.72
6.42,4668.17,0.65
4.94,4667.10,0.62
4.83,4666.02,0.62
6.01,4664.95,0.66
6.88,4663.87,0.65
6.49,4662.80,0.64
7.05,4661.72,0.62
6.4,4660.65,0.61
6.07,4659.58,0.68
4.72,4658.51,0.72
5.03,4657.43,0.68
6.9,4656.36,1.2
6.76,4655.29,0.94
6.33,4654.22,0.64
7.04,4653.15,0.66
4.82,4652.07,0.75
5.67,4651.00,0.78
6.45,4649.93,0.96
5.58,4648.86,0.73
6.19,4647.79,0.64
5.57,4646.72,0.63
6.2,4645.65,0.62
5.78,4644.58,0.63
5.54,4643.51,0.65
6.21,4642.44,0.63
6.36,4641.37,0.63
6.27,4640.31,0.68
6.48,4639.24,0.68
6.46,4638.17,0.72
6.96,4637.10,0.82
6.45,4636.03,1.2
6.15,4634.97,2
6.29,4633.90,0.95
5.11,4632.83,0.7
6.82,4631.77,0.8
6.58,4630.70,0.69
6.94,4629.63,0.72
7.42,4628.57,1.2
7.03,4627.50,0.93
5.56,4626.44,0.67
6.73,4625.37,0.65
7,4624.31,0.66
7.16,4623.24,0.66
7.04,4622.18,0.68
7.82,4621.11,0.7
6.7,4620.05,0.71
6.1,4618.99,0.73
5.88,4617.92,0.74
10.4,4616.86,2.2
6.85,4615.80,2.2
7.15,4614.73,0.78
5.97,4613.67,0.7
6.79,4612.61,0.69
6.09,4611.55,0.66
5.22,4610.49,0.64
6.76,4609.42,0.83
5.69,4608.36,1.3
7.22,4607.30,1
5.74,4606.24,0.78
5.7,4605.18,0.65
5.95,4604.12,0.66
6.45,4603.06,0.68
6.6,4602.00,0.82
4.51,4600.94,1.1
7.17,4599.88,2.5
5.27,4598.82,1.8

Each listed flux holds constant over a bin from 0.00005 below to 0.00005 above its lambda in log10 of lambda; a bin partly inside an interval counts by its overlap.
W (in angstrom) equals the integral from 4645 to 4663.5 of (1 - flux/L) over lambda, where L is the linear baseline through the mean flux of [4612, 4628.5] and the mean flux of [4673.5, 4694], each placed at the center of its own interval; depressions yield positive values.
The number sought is 1.4 angstrom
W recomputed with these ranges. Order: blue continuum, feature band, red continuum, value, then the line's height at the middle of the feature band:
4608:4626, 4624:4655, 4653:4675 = 0.83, 6.44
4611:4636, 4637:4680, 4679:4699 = 2.88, 6.47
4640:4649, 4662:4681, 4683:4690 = 1.49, 6.46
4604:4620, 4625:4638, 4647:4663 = -0.36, 6.32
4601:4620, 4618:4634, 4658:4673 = -0.82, 6.35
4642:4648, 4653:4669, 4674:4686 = -0.38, 5.97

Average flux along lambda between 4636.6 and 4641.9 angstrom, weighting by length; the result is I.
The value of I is 6.51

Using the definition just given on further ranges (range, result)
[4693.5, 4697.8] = 5.82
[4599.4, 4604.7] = 6.12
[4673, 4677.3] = 5.89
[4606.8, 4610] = 6.52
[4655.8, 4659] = 5.57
